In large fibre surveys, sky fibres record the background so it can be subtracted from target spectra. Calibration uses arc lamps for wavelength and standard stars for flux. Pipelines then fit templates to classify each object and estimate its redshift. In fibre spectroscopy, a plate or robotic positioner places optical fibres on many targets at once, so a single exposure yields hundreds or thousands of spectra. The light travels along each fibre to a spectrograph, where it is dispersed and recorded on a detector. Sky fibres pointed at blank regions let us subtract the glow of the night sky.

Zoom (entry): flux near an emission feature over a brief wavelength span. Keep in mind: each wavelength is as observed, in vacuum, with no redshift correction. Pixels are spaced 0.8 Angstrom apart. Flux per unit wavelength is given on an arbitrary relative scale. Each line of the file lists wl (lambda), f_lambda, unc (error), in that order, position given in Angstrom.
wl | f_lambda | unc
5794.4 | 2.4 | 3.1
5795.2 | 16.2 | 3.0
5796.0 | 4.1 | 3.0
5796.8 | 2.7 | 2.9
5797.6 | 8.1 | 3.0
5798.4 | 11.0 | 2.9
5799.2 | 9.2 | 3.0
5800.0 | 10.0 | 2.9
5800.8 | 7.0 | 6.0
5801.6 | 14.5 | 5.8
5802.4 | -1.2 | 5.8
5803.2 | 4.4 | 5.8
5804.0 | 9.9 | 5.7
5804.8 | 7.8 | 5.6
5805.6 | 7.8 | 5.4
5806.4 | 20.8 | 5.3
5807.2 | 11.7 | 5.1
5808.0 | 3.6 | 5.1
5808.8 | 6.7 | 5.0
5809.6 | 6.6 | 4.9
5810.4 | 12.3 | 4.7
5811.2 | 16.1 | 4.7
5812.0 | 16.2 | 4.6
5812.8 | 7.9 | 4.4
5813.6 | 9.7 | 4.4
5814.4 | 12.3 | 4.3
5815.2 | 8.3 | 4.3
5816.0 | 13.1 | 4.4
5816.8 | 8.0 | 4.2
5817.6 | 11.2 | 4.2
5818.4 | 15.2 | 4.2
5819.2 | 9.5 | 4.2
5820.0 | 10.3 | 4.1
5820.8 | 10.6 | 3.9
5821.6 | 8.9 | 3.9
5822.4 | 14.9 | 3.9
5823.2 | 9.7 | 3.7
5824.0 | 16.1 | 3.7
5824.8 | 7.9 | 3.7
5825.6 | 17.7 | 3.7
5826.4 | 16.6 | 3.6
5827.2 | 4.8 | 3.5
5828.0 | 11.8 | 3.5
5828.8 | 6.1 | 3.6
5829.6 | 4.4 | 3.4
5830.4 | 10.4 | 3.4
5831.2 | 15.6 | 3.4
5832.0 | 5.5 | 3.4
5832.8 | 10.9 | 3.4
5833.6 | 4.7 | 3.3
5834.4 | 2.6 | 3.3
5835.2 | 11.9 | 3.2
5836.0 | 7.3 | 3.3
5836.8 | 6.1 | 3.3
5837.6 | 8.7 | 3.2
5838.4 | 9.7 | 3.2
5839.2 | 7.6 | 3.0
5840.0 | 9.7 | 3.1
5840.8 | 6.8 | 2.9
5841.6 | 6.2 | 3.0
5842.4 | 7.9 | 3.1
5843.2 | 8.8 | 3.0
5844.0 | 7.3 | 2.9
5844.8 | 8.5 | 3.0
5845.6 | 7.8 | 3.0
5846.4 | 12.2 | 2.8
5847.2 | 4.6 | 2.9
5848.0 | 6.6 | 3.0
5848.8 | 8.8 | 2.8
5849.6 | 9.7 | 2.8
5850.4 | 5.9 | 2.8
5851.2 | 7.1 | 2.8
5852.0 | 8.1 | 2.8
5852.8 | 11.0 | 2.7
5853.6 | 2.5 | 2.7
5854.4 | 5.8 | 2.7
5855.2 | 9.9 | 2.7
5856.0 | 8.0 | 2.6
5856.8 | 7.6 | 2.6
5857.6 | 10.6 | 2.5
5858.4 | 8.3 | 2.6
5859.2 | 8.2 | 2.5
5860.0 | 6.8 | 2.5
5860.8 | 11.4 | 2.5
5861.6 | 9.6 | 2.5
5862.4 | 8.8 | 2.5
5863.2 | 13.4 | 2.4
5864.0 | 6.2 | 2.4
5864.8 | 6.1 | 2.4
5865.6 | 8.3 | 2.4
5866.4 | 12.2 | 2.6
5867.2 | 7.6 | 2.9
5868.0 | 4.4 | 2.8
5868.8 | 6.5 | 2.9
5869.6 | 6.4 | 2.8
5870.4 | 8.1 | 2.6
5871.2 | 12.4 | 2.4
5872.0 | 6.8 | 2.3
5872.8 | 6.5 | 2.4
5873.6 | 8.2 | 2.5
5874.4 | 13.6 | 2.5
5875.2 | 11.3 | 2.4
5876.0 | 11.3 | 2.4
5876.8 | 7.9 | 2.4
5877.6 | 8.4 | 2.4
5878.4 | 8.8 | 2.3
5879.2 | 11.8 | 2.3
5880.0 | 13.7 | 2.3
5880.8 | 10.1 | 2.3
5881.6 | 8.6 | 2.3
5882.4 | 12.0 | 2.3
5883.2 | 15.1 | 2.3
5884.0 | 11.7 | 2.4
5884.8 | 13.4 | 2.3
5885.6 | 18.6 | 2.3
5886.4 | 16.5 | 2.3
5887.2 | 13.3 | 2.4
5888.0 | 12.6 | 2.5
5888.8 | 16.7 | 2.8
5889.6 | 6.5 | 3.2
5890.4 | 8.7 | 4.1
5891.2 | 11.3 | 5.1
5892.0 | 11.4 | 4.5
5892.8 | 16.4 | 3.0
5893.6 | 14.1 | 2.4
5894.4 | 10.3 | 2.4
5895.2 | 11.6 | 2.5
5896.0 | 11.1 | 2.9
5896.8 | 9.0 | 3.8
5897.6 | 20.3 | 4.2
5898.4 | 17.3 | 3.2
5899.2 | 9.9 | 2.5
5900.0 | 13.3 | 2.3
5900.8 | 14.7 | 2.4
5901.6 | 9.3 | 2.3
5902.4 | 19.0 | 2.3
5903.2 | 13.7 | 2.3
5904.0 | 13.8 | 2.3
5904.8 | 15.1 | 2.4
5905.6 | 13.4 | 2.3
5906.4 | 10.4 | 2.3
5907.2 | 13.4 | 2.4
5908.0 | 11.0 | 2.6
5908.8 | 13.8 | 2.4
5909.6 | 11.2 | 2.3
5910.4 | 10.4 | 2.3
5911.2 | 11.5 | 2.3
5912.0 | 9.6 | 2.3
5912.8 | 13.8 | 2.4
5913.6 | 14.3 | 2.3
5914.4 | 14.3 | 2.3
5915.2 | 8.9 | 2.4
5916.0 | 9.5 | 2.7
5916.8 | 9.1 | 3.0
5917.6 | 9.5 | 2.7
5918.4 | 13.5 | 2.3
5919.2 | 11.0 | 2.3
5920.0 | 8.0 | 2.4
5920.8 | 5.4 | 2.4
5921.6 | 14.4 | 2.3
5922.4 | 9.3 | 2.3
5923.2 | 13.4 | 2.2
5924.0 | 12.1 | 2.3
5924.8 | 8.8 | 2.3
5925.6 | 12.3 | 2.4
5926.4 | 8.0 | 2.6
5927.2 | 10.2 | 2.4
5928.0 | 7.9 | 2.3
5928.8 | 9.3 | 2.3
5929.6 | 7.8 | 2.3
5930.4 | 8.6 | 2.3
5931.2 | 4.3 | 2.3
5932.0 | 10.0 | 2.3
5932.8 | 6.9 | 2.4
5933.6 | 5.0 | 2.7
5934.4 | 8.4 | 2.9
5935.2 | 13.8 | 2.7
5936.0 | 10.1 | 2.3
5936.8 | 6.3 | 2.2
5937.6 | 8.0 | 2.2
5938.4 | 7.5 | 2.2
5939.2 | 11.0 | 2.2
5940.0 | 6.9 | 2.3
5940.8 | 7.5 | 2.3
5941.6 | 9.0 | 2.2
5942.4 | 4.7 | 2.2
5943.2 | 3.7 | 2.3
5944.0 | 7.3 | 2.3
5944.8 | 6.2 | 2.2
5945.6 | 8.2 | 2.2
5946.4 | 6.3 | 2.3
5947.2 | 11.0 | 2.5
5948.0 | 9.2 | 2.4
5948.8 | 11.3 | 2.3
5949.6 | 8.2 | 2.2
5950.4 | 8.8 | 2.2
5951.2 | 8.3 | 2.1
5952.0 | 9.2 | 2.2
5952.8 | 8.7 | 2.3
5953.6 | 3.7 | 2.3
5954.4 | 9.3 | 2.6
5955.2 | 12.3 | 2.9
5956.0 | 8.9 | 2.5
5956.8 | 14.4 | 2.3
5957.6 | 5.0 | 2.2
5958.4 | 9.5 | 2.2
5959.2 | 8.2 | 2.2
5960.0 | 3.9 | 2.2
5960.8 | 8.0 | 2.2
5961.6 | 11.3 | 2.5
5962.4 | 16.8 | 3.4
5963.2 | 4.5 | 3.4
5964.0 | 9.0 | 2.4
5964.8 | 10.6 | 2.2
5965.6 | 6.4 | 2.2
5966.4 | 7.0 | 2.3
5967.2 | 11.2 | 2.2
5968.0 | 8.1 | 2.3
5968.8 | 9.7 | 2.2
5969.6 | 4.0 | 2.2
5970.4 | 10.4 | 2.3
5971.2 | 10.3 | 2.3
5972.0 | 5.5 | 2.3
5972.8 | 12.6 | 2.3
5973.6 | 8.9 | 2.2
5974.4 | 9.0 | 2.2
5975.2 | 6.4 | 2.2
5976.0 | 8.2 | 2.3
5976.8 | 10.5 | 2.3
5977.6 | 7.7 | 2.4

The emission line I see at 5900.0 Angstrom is Mg II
